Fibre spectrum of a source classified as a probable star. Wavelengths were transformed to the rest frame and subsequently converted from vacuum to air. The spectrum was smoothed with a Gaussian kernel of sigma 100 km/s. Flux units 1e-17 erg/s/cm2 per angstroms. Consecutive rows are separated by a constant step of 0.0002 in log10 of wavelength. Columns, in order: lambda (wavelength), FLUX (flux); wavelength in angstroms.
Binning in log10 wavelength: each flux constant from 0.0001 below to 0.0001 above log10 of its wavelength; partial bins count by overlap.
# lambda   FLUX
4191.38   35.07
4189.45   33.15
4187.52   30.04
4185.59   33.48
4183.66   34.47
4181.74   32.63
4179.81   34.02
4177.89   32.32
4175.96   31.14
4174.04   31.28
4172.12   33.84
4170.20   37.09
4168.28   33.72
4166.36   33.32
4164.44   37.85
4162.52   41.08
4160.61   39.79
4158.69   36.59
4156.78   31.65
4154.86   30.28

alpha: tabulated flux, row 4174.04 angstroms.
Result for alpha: 31.28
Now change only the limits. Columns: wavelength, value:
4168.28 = 33.72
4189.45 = 33.15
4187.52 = 30.04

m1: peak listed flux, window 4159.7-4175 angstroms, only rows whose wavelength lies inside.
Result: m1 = 41.08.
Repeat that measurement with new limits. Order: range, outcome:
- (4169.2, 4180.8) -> 37.09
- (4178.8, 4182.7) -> 34.02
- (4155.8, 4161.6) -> 39.79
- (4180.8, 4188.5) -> 34.47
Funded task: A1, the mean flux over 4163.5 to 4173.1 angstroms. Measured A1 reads 35.1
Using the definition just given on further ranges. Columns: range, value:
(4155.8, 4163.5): 37.3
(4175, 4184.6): 32.9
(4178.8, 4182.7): 33.3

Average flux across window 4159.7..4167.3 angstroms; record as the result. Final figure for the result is 38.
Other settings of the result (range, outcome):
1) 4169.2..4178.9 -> 33.2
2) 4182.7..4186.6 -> 33.9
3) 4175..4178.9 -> 31.8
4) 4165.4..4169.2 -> 33.5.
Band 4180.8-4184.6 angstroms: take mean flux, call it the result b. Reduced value 33.6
